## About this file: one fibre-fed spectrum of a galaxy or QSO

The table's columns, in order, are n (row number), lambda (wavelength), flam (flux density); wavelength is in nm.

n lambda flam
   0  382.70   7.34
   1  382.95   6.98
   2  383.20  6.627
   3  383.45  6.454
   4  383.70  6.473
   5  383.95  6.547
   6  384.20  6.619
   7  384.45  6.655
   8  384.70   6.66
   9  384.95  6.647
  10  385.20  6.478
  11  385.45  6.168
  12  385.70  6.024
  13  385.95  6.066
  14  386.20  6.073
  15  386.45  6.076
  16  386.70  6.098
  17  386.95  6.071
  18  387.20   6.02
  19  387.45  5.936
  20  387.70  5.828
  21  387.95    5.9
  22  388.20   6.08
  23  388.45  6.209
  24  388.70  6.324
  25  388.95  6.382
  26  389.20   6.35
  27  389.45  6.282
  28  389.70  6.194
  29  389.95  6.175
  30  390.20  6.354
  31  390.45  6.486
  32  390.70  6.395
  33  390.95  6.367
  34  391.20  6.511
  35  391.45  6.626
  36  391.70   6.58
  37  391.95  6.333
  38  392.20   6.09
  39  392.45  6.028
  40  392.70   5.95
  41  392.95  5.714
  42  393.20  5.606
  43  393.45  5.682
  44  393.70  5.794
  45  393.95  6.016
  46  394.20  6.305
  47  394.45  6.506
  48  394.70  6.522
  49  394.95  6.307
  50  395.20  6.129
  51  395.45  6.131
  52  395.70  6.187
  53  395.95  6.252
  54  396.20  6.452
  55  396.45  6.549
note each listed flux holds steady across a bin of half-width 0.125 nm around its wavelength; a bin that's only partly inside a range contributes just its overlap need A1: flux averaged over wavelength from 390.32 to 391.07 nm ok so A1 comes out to 6.42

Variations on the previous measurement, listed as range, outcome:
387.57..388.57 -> 6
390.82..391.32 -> 6.44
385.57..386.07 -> 6.05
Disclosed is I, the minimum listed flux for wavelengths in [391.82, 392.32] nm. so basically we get 6.09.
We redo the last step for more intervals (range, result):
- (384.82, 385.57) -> 6.168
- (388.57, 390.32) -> 6.175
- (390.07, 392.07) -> 6.333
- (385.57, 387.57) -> 5.936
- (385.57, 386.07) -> 6.024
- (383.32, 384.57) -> 6.454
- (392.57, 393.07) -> 5.714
